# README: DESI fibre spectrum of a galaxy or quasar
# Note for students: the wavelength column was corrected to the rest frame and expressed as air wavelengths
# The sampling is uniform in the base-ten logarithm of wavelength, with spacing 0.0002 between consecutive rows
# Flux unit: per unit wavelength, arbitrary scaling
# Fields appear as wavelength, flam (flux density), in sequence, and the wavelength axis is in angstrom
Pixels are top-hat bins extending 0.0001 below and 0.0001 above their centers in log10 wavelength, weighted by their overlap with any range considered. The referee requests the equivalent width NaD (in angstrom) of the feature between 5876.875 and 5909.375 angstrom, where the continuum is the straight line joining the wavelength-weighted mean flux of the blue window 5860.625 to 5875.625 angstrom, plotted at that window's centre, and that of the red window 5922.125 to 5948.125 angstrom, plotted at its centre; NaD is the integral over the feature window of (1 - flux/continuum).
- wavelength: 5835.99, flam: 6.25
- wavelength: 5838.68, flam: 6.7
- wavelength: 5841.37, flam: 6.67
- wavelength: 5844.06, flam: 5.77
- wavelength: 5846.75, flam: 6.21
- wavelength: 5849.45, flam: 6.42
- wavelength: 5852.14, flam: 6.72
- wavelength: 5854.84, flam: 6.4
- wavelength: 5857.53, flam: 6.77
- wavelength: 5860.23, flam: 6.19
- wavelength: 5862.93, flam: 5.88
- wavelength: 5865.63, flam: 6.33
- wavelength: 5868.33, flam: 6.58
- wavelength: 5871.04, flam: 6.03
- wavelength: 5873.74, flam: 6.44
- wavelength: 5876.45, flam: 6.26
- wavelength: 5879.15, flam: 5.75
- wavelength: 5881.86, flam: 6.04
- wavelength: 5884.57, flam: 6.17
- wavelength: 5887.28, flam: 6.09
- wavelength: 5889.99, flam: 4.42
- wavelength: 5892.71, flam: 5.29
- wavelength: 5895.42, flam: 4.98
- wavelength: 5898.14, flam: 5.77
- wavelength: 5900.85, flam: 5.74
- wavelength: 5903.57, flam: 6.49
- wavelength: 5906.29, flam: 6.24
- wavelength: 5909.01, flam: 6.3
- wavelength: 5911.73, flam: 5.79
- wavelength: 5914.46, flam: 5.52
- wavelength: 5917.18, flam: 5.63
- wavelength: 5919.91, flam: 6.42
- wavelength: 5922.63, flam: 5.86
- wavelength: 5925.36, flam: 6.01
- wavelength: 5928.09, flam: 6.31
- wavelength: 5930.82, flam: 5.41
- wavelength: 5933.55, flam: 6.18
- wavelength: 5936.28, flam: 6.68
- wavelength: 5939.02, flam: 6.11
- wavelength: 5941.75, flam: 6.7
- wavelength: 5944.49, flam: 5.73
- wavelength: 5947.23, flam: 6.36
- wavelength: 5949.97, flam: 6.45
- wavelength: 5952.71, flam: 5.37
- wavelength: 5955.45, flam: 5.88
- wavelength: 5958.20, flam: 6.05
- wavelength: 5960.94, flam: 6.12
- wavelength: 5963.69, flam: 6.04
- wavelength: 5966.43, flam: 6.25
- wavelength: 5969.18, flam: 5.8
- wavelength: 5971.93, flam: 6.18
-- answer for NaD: 2.3 angstrom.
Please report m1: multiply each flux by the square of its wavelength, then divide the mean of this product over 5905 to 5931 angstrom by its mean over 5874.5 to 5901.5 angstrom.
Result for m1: 1.1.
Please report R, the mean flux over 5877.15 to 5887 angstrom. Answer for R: 6.02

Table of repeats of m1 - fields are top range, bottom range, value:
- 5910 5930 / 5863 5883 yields 0.97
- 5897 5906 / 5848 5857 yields 0.94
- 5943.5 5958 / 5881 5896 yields 1.11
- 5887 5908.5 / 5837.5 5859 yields 0.89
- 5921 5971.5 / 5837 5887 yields 0.99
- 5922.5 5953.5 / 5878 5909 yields 1.08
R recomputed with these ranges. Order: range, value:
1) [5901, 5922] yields 6.03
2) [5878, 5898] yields 5.54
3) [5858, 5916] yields 5.93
